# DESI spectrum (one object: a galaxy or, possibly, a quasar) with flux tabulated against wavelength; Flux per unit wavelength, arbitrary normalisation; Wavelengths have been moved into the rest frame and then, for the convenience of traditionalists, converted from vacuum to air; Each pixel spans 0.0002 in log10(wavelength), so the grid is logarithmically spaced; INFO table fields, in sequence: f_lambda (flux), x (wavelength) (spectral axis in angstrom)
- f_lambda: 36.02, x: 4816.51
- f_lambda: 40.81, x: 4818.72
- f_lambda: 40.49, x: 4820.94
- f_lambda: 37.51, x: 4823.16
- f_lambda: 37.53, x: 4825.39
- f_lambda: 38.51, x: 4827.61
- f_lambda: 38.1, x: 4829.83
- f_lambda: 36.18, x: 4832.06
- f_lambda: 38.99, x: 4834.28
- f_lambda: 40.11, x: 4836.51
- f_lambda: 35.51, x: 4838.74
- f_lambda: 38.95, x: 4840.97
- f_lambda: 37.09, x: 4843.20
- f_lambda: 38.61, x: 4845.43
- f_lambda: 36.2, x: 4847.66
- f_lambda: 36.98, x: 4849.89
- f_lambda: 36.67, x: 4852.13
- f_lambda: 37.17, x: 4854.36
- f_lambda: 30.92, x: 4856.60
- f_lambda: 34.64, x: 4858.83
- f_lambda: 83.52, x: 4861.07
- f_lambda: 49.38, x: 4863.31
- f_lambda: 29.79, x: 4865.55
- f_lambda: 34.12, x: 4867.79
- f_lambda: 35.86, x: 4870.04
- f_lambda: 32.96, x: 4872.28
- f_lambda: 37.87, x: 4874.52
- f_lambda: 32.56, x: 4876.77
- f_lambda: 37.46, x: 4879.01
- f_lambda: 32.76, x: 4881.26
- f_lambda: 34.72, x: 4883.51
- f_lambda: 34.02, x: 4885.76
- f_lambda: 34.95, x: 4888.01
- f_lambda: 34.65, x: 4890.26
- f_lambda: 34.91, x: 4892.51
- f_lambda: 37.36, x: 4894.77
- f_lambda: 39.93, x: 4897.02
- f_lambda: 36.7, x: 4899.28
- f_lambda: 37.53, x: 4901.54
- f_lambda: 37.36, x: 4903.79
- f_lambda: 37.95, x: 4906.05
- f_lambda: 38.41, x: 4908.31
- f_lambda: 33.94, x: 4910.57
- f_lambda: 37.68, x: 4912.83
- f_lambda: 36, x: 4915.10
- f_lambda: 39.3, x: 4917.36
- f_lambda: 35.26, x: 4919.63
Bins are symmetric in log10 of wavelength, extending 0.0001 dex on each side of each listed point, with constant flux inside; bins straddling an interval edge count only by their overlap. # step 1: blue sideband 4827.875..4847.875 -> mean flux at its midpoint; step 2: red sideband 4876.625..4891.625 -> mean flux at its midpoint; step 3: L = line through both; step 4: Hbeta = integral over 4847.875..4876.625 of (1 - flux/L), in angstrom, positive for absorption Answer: -2.8 angstrom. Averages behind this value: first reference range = 37.9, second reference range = 34.6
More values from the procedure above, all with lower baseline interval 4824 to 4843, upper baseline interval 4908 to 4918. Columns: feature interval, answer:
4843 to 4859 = 0.69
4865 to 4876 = 0.92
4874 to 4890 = 1.07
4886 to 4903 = 0.29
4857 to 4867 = -2.66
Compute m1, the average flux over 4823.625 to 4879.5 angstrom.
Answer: 38.6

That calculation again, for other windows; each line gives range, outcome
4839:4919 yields 37.6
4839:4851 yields 37.4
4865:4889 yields 34.4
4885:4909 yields 36.7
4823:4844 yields 37.9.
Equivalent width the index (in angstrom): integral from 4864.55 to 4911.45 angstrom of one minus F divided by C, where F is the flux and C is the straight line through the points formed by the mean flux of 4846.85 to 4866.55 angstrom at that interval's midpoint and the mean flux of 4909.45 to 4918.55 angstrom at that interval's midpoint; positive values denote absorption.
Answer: 4.1 angstrom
